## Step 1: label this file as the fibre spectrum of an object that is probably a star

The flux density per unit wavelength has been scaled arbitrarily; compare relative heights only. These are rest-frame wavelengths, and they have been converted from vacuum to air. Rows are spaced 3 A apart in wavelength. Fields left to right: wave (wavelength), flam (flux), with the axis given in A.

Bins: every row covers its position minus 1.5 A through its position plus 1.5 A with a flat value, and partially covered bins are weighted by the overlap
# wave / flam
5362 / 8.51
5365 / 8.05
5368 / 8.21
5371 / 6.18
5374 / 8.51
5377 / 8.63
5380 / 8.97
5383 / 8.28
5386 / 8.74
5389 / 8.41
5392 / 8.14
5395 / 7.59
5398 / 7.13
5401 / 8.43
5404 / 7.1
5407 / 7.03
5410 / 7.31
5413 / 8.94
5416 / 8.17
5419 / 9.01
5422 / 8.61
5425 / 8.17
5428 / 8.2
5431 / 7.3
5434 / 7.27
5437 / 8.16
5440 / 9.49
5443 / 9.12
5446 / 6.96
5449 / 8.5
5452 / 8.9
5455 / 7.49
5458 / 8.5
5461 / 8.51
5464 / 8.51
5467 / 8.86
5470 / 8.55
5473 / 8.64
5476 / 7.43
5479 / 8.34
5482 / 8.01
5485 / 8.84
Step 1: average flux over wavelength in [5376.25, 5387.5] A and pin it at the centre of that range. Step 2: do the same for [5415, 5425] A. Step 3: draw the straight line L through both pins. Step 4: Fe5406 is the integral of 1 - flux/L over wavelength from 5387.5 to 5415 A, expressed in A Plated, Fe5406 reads 2.6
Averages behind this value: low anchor 8.66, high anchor 8.55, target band 7.79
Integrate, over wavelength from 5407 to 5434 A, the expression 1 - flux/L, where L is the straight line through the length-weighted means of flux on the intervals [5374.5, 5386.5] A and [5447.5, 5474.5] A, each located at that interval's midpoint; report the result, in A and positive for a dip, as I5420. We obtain 1.48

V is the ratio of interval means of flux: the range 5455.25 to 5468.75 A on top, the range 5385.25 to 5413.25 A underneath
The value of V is 1.09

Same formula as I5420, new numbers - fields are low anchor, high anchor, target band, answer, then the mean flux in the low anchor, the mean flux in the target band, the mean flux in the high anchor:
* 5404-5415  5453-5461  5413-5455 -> -2.0 A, 7.69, 8.29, 8.15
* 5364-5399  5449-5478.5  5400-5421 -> 0.5 A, 8.08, 8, 8.38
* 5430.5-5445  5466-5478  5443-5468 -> 0.0 A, 8.29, 8.32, 8.35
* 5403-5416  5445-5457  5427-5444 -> -0.7 A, 7.68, 8.23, 8.03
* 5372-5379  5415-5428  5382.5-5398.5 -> 0.7 A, 8.43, 8.09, 8.47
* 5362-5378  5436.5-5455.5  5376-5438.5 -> 0.8 A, 7.95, 8.07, 8.43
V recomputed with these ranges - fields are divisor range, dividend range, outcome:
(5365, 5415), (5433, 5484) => 1.04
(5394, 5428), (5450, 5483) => 1.05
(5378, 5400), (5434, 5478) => 1.02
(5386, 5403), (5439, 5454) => 1.07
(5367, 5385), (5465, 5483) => 1.02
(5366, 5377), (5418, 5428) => 1.09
